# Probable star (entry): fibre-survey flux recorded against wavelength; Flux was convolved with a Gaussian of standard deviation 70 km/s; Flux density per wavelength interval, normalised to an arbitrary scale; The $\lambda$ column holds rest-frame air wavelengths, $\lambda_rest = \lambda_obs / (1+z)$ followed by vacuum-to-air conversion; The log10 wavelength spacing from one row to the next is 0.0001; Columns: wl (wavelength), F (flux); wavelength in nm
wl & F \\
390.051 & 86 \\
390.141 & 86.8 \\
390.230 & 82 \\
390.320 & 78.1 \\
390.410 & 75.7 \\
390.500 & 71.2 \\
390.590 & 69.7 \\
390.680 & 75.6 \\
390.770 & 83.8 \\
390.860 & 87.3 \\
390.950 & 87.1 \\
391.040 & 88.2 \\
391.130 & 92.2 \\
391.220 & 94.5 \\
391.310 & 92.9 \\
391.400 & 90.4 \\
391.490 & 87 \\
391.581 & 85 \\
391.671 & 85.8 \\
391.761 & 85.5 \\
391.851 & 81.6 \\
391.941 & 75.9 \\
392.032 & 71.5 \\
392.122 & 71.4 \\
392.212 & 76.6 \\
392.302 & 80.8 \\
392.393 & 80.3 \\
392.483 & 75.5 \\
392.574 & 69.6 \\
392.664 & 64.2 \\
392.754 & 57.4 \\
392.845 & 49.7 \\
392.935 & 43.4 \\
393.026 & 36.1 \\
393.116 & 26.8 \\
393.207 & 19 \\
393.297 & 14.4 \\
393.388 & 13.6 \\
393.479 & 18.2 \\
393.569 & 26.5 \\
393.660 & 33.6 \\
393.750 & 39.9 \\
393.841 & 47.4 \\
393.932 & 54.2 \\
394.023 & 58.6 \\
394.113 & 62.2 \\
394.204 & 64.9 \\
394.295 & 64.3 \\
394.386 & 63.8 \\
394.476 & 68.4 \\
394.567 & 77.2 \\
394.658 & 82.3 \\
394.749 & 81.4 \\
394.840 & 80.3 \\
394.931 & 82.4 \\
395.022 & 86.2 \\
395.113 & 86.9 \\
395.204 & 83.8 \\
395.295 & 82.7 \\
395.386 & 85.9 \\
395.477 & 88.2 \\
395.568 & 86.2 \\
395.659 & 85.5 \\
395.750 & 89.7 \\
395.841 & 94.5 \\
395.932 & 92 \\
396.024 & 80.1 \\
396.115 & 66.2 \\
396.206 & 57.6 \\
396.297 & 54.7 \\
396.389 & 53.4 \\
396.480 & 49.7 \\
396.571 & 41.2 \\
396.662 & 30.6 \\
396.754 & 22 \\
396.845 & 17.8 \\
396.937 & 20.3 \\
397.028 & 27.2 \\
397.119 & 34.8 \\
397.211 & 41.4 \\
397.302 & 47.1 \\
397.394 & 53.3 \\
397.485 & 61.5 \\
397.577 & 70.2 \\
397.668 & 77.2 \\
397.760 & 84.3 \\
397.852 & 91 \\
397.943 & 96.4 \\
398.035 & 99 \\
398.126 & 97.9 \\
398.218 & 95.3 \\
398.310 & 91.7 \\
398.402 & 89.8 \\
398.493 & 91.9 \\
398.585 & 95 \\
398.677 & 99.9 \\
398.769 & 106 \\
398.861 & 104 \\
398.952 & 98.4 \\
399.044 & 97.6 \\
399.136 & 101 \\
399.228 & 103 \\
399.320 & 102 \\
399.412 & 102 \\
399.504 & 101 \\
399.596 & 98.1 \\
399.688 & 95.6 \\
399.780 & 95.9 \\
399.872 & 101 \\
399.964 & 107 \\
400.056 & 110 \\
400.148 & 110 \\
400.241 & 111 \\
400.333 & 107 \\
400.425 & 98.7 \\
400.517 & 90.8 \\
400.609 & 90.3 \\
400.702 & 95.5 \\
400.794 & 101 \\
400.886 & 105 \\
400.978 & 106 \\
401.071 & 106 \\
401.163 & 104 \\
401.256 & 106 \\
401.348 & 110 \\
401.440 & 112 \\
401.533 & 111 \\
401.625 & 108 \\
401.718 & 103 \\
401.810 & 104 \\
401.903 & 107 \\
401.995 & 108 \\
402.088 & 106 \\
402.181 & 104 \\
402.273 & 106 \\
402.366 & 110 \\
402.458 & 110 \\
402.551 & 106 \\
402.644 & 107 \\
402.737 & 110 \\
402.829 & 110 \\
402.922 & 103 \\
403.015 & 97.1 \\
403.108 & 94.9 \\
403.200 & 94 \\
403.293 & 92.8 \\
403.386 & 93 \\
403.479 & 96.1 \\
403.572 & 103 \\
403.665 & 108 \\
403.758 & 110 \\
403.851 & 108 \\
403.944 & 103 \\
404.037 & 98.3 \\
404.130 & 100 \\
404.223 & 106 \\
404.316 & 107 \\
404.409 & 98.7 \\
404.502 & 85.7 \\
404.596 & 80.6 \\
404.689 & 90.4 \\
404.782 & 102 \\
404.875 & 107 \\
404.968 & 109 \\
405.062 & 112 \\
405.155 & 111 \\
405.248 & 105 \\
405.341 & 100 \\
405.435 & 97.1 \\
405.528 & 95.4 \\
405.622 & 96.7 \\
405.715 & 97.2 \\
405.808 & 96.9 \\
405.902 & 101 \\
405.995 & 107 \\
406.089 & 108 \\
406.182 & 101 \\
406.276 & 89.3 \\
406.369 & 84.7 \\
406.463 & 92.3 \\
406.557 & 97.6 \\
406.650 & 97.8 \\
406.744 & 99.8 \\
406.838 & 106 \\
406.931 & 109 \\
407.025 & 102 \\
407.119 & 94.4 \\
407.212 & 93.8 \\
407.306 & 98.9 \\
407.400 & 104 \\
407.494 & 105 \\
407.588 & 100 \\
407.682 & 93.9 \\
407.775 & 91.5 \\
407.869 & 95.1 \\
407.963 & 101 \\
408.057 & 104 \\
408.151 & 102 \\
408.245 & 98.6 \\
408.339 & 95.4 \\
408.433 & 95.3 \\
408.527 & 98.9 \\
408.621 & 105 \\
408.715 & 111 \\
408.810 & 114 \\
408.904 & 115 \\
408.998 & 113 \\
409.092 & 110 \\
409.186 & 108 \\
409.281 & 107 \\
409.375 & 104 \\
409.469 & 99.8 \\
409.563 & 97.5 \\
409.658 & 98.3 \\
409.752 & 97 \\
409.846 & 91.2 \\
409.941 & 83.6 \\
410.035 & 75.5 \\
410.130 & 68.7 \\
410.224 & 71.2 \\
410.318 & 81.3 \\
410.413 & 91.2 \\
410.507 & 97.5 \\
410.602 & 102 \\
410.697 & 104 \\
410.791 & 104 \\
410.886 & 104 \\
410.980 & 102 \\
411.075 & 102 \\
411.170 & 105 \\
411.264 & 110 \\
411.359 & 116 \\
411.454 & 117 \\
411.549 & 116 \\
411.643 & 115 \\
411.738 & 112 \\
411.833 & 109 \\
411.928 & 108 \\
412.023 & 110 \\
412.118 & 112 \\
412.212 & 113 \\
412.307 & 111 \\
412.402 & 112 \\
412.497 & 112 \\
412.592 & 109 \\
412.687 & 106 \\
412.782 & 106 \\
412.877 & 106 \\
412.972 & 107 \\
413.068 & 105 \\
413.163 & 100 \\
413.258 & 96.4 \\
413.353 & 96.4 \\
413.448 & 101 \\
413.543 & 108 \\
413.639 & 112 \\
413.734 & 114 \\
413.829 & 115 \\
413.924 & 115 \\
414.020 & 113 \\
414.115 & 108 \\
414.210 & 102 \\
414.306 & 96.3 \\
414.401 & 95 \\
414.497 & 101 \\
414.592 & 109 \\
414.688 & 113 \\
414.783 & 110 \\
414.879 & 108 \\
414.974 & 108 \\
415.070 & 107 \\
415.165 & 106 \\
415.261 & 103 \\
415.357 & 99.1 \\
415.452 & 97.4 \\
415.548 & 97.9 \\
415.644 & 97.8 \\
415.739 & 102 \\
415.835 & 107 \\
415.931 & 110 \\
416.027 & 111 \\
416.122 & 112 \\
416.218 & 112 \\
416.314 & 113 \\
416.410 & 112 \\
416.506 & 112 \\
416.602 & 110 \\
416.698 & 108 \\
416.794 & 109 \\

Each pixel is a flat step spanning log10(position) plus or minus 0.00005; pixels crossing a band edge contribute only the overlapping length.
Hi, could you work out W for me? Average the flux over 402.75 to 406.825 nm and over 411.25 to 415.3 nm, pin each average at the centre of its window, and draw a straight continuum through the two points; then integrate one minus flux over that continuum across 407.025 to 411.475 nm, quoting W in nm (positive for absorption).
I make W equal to 0.20 nm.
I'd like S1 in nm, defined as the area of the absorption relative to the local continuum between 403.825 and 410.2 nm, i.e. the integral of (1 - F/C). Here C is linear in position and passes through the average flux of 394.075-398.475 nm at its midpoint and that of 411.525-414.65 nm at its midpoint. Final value -0.39 nm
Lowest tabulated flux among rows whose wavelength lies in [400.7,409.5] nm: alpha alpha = 80.6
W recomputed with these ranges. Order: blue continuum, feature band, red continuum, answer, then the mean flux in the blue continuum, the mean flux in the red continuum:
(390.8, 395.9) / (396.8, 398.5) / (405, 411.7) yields 0.24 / 69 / 100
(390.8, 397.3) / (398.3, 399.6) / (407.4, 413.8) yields -0.41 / 64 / 103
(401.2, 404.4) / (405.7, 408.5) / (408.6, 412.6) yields 0.14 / 104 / 103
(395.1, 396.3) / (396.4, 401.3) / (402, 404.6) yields 0.36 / 81.8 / 102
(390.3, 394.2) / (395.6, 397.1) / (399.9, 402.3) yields 0.50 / 64.5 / 105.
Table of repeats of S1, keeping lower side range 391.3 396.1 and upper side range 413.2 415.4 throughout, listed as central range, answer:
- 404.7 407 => -0.27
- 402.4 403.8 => -0.29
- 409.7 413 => -0.06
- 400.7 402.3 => -0.47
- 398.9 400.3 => -0.43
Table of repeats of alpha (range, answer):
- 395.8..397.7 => 17.8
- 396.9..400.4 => 20.3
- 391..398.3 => 13.6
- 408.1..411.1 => 68.7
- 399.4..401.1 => 90.3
